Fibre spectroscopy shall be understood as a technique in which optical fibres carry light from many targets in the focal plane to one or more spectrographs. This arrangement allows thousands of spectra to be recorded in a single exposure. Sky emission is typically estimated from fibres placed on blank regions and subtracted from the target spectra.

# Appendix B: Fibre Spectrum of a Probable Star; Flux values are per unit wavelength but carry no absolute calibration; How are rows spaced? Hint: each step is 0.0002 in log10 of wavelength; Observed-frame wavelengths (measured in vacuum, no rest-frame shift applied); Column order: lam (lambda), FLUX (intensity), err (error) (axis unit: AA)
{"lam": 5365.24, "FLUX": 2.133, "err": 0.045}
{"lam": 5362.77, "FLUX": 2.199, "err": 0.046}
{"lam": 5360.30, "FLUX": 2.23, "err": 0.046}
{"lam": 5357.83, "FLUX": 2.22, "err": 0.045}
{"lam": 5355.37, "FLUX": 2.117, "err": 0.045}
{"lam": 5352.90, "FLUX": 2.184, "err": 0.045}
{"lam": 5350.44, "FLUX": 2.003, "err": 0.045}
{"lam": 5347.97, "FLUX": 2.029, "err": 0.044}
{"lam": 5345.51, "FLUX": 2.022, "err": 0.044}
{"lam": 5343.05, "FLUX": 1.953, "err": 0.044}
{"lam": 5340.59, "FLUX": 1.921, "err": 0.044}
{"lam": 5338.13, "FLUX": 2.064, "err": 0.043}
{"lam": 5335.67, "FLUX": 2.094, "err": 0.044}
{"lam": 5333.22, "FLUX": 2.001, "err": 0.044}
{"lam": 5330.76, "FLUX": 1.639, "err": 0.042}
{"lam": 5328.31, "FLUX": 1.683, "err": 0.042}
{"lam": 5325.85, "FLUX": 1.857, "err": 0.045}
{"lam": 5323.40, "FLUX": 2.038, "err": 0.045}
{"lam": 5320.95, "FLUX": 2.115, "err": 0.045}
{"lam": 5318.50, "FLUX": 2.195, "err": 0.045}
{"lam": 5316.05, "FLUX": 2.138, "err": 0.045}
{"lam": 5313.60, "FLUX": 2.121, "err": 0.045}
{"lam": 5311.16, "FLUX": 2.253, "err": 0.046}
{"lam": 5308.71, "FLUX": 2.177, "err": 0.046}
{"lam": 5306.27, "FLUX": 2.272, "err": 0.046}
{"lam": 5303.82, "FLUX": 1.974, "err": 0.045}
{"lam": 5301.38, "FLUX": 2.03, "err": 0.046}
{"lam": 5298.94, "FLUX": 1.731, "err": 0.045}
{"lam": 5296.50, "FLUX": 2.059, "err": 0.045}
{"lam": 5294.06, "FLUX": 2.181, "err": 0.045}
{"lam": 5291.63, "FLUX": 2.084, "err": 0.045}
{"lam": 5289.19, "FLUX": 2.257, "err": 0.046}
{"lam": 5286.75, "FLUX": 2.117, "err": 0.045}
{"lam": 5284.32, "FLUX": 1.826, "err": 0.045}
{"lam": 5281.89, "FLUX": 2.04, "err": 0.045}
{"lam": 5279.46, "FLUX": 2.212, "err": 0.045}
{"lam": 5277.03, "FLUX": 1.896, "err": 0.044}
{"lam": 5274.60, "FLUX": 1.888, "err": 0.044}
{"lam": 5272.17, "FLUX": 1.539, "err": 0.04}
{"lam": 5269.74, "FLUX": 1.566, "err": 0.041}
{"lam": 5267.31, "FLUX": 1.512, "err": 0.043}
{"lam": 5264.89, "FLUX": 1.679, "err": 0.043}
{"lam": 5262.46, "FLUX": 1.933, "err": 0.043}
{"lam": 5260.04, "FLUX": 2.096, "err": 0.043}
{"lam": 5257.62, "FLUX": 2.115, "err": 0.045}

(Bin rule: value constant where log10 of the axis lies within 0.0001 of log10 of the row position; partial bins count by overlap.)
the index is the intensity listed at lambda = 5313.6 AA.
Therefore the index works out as 2.121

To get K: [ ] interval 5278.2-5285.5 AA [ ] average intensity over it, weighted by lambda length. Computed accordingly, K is 2.03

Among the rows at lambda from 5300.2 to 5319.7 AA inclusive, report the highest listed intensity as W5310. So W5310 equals 2.272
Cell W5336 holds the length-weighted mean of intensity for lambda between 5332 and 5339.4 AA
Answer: 2.05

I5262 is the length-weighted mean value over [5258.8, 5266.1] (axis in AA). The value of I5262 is 1.9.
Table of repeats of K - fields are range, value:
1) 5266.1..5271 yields 1.54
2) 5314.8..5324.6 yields 2.12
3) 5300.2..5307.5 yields 2.09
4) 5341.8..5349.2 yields 2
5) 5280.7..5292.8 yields 2.06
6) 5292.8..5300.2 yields 1.99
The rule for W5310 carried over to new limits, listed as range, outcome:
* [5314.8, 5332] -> 2.195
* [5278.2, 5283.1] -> 2.212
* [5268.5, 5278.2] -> 1.896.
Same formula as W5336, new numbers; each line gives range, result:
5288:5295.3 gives 2.17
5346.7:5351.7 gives 2.02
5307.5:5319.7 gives 2.18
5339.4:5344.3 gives 1.94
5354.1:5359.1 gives 2.17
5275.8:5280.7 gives 2.05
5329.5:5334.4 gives 1.82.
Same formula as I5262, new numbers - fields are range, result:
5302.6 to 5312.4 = 2.17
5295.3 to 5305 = 1.95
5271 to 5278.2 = 1.77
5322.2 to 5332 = 1.8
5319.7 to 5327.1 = 2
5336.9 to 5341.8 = 1.99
